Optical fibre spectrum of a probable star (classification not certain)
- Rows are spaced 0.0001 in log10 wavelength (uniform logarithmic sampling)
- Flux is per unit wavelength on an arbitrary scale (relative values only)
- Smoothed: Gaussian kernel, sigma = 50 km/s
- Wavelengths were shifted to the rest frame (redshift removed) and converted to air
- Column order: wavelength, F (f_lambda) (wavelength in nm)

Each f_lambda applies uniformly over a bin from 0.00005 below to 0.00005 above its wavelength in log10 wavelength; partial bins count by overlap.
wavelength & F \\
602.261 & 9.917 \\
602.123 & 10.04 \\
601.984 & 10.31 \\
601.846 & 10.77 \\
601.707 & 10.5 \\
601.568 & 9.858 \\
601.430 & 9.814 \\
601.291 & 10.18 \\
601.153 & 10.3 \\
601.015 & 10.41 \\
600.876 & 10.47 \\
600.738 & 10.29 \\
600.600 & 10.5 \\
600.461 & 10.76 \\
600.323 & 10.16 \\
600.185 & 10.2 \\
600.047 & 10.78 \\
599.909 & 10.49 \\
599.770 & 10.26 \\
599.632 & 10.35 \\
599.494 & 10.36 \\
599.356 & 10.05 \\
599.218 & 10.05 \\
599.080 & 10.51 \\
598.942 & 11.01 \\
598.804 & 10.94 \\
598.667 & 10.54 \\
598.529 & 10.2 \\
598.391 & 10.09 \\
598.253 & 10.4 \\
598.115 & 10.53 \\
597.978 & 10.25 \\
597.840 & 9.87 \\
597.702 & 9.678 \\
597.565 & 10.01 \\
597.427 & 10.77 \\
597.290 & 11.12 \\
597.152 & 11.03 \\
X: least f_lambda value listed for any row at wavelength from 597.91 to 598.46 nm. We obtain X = 10.09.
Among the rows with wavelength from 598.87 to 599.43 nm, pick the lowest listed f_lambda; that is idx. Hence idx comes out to 10.05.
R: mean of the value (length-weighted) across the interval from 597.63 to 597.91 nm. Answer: 9.78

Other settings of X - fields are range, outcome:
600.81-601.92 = 9.814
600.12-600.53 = 10.16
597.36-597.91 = 9.678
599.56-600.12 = 10.26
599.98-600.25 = 10.2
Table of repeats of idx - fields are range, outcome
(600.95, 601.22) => 10.3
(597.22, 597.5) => 10.77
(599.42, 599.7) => 10.35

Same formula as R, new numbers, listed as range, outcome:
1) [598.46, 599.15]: 10.6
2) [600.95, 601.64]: 10.1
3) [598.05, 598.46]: 10.3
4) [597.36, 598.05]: 10.1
